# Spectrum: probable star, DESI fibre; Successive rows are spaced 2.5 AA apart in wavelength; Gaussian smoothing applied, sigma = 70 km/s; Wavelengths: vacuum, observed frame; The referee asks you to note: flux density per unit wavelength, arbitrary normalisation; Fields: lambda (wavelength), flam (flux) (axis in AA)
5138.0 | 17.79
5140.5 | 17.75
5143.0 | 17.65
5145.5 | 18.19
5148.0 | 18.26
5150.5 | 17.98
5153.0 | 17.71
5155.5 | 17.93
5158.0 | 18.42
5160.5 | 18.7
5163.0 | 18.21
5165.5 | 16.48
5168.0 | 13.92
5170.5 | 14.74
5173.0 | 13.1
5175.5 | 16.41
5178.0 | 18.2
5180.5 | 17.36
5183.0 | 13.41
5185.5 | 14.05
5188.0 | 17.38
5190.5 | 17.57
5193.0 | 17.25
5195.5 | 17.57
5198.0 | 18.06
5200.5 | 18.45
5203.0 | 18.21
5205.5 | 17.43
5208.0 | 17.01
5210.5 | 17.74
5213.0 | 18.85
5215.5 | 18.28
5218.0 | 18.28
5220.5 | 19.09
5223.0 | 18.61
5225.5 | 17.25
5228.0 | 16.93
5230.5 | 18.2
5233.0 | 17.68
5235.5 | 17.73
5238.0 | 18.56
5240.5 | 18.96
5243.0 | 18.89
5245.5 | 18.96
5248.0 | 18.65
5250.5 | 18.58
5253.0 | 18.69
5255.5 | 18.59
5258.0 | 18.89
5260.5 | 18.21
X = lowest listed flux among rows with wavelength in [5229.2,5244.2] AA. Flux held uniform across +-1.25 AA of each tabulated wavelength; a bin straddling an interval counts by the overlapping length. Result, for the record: 17.68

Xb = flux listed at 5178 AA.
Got 18.2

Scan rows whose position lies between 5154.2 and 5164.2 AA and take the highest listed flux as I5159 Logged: 18.7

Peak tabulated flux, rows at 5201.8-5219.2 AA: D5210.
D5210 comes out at 18.85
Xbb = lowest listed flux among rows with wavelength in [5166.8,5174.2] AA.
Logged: 13.1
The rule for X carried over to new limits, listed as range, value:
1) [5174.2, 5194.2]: 13.41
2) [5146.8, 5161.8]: 17.71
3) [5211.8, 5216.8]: 18.28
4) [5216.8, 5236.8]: 16.93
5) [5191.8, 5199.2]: 17.25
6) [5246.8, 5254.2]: 18.58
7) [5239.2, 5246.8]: 18.89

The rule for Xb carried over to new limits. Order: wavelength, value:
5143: 17.65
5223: 18.61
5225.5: 17.25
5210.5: 17.74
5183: 13.41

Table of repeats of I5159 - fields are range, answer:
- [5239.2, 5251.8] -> 18.96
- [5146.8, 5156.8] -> 18.26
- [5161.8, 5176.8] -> 18.21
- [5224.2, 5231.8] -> 18.2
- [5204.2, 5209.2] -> 17.43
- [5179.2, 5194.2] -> 17.57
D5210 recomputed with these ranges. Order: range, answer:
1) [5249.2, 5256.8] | 18.69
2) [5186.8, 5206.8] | 18.45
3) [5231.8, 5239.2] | 18.56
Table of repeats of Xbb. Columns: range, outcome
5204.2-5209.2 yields 17.01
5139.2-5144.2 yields 17.65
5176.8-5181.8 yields 17.36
